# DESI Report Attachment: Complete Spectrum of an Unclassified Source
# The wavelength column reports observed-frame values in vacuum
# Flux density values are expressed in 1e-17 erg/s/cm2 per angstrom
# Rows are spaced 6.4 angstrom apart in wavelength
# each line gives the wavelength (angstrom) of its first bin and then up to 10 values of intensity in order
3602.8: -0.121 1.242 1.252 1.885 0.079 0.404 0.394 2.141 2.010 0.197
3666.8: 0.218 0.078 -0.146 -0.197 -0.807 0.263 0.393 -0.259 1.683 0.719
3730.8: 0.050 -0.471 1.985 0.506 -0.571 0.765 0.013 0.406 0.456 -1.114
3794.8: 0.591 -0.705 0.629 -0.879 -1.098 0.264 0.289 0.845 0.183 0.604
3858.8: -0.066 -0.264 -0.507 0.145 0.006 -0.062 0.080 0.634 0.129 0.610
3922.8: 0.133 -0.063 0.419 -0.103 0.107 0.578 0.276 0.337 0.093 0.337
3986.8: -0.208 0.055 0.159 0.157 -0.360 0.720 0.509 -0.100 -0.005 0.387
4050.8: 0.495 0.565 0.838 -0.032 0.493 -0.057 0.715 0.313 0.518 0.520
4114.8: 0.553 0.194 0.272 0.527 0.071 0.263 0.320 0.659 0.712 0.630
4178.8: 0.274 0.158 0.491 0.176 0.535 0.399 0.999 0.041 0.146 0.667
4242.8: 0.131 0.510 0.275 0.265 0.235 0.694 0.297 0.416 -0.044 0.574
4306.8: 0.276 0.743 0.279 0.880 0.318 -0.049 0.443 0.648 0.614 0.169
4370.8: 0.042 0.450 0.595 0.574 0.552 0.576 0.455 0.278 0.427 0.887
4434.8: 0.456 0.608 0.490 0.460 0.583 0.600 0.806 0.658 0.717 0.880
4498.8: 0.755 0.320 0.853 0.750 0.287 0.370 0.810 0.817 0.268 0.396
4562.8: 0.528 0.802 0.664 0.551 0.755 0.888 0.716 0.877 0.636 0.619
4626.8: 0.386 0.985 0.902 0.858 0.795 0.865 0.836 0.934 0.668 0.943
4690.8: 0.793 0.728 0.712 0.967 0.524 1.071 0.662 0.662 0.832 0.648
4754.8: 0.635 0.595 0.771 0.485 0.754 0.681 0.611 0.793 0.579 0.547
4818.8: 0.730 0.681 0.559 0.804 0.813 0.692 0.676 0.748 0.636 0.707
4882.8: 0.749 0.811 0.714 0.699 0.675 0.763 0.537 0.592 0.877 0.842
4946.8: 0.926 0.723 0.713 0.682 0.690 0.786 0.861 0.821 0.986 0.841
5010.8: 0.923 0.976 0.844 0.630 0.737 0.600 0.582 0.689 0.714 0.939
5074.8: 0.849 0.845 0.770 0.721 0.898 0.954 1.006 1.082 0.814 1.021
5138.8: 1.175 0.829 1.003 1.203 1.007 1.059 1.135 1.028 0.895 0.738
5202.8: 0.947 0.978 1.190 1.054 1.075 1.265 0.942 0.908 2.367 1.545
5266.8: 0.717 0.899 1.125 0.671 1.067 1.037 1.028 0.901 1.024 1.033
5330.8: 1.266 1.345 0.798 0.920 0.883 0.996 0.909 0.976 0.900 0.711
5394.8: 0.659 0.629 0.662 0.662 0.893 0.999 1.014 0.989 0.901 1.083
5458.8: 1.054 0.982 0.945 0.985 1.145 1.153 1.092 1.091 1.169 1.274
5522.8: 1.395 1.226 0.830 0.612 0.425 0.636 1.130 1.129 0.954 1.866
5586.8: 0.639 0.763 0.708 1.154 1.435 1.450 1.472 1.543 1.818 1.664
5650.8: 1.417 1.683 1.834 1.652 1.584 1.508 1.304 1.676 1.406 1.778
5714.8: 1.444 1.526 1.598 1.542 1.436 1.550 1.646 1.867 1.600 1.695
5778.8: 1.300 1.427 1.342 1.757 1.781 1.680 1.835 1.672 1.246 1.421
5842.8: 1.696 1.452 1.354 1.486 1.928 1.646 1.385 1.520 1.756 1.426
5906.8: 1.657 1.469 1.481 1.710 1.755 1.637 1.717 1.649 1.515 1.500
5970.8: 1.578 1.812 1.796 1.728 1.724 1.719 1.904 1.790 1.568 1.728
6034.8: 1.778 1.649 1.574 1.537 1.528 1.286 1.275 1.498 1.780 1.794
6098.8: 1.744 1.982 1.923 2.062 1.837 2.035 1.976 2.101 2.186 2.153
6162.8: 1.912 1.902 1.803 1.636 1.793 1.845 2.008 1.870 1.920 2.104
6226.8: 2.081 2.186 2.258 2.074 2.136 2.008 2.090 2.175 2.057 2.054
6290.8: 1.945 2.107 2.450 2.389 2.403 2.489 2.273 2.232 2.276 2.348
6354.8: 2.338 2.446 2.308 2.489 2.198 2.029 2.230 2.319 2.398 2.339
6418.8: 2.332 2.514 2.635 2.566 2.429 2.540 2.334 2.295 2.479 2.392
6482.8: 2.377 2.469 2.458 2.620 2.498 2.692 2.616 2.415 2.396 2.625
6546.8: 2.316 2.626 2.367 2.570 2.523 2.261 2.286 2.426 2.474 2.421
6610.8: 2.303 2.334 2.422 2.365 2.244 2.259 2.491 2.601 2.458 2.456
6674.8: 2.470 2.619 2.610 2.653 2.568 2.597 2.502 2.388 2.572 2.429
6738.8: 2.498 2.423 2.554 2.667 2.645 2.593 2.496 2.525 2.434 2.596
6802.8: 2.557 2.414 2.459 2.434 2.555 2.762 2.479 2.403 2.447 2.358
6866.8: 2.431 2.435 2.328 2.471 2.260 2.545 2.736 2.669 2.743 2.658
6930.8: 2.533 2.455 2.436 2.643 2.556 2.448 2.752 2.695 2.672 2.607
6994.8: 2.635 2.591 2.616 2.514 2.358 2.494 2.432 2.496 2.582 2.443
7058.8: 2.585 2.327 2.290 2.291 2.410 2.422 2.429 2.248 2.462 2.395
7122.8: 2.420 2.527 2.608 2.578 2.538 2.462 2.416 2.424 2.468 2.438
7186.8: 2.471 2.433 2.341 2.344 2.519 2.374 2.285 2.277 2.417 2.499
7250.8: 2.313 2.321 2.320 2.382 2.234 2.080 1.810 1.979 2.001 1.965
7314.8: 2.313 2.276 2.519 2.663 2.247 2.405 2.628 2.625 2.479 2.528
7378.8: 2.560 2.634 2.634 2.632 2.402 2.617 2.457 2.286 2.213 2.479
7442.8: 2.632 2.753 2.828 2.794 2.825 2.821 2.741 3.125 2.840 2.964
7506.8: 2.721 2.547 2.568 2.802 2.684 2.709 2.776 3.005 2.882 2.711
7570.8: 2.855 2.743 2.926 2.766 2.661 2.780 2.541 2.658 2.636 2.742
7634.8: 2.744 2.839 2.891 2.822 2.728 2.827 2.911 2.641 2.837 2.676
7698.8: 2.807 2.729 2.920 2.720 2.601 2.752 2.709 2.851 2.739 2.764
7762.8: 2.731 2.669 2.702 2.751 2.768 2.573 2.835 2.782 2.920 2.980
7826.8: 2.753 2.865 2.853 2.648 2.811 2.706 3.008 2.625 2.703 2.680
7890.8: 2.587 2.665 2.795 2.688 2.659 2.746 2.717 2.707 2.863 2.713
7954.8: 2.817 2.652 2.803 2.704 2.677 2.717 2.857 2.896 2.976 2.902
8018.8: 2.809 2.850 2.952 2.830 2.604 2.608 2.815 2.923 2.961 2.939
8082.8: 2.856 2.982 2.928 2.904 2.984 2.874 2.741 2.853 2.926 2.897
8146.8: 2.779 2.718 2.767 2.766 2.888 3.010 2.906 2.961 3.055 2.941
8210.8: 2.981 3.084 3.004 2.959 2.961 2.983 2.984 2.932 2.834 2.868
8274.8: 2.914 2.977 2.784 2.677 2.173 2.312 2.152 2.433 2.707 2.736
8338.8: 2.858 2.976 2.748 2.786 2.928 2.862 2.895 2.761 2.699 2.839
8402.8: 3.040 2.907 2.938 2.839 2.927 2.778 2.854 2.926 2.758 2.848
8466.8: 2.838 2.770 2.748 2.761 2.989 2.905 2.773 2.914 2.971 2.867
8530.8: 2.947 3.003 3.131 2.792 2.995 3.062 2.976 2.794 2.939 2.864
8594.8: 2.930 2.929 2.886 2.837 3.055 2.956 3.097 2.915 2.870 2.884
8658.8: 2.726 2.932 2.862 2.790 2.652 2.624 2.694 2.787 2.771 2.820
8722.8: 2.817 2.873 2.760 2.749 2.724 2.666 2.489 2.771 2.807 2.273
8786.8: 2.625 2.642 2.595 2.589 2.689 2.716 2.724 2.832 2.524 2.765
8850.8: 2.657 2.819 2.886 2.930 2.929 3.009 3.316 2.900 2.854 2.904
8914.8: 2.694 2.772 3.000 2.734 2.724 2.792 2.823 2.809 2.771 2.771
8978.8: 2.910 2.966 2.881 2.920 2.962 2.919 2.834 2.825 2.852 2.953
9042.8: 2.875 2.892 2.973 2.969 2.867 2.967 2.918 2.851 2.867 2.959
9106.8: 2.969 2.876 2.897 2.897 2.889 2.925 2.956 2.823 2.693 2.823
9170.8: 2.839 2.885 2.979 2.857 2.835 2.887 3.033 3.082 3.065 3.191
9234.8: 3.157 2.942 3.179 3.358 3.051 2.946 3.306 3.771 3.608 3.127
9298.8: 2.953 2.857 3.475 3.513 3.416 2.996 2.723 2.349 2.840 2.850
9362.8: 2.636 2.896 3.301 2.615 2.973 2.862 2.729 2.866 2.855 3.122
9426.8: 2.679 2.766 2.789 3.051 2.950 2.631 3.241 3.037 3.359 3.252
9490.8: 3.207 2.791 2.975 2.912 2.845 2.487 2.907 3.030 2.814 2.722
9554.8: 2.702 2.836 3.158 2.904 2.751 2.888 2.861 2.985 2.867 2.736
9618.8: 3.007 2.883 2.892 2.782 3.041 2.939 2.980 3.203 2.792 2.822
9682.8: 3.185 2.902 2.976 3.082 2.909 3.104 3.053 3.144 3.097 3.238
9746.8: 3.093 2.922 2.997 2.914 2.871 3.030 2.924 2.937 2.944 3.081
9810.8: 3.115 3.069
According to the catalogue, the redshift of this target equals 0.41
